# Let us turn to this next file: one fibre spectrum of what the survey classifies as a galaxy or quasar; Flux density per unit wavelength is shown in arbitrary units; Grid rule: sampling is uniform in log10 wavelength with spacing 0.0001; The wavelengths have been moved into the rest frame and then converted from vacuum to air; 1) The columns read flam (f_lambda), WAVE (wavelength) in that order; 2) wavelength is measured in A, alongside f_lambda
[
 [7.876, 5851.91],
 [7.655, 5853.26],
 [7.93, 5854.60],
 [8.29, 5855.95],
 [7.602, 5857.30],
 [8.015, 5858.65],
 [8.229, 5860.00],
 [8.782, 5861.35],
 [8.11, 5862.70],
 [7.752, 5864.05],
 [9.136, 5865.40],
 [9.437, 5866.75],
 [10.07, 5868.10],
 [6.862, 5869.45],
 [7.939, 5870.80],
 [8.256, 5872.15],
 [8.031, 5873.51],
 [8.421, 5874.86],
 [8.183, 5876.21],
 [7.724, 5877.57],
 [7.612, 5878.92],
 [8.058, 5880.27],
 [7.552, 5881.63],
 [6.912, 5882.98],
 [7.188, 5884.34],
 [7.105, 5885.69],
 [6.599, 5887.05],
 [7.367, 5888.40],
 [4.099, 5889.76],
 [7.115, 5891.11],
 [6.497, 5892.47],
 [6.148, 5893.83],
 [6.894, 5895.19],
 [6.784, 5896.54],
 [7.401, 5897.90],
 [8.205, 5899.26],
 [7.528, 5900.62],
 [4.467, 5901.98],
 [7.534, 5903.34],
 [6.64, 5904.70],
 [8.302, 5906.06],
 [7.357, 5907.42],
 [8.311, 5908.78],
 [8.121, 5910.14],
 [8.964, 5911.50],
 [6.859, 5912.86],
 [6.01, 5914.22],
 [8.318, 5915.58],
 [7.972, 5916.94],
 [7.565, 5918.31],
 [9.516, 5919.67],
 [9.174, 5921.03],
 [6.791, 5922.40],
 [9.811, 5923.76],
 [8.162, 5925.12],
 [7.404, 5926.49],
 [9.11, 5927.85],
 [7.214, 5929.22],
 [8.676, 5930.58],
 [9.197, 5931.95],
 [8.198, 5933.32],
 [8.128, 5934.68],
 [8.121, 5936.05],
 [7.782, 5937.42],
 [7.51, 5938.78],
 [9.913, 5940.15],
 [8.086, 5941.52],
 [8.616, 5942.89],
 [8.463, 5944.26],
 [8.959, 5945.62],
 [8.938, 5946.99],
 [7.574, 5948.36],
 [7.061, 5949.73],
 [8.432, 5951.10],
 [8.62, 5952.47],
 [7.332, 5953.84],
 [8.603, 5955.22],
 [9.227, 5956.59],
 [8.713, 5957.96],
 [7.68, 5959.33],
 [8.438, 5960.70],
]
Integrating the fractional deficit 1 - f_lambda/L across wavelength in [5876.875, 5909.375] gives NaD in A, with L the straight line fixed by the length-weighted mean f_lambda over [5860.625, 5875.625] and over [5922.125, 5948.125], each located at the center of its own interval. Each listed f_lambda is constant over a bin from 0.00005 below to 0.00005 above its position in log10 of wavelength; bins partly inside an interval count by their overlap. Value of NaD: 5.3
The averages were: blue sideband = 8.44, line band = 7.05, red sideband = 8.39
